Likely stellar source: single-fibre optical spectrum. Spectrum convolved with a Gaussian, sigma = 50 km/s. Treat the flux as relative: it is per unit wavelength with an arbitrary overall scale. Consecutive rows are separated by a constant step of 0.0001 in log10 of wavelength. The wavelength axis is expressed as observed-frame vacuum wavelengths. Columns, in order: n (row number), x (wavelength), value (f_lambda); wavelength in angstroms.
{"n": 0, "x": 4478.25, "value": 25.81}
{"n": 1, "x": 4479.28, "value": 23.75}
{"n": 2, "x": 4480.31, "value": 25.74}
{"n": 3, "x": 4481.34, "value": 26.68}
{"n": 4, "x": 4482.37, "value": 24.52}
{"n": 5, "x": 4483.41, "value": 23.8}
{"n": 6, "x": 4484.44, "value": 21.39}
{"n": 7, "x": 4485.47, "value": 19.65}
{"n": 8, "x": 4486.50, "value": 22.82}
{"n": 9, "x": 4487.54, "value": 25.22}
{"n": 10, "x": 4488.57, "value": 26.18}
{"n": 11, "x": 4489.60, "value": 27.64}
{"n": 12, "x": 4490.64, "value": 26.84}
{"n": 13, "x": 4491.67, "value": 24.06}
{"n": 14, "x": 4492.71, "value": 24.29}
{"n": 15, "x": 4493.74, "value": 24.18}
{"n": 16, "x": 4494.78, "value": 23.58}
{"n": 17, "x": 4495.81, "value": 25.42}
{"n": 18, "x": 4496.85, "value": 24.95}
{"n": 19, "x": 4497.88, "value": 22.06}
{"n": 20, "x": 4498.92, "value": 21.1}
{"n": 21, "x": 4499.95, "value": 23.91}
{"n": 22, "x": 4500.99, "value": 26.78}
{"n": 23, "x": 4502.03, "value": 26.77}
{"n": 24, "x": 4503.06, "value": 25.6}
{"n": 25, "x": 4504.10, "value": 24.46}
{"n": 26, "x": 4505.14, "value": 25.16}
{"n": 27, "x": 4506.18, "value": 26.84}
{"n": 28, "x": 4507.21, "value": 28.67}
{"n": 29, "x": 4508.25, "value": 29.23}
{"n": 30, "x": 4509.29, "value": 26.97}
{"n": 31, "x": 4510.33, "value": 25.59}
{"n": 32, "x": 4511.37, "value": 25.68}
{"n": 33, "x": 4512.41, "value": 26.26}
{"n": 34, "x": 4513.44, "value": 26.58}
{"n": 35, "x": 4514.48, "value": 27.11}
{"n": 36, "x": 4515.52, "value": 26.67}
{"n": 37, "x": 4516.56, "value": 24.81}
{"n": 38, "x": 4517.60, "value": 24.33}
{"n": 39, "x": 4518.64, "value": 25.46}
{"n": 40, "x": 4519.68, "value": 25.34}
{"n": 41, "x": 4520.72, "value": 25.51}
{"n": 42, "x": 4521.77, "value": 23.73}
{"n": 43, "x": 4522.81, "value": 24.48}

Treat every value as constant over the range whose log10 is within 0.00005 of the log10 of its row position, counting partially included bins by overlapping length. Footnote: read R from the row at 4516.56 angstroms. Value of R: 24.81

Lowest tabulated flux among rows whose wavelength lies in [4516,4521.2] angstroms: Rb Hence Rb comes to 24.33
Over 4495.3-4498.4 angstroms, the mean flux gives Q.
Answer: 24.1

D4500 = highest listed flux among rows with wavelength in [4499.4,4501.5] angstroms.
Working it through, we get 26.78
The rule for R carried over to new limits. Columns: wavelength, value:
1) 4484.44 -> 21.39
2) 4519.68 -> 25.34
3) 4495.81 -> 25.42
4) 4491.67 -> 24.06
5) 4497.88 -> 22.06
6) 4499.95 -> 23.91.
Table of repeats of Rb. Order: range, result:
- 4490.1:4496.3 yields 23.58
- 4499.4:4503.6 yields 23.91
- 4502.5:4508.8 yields 24.46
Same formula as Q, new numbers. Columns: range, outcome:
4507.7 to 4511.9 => 26.8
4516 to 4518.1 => 24.6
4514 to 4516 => 26.9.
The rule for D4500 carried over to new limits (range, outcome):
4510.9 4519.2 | 27.11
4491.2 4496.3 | 25.42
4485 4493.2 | 27.64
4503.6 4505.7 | 25.16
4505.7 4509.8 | 29.23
